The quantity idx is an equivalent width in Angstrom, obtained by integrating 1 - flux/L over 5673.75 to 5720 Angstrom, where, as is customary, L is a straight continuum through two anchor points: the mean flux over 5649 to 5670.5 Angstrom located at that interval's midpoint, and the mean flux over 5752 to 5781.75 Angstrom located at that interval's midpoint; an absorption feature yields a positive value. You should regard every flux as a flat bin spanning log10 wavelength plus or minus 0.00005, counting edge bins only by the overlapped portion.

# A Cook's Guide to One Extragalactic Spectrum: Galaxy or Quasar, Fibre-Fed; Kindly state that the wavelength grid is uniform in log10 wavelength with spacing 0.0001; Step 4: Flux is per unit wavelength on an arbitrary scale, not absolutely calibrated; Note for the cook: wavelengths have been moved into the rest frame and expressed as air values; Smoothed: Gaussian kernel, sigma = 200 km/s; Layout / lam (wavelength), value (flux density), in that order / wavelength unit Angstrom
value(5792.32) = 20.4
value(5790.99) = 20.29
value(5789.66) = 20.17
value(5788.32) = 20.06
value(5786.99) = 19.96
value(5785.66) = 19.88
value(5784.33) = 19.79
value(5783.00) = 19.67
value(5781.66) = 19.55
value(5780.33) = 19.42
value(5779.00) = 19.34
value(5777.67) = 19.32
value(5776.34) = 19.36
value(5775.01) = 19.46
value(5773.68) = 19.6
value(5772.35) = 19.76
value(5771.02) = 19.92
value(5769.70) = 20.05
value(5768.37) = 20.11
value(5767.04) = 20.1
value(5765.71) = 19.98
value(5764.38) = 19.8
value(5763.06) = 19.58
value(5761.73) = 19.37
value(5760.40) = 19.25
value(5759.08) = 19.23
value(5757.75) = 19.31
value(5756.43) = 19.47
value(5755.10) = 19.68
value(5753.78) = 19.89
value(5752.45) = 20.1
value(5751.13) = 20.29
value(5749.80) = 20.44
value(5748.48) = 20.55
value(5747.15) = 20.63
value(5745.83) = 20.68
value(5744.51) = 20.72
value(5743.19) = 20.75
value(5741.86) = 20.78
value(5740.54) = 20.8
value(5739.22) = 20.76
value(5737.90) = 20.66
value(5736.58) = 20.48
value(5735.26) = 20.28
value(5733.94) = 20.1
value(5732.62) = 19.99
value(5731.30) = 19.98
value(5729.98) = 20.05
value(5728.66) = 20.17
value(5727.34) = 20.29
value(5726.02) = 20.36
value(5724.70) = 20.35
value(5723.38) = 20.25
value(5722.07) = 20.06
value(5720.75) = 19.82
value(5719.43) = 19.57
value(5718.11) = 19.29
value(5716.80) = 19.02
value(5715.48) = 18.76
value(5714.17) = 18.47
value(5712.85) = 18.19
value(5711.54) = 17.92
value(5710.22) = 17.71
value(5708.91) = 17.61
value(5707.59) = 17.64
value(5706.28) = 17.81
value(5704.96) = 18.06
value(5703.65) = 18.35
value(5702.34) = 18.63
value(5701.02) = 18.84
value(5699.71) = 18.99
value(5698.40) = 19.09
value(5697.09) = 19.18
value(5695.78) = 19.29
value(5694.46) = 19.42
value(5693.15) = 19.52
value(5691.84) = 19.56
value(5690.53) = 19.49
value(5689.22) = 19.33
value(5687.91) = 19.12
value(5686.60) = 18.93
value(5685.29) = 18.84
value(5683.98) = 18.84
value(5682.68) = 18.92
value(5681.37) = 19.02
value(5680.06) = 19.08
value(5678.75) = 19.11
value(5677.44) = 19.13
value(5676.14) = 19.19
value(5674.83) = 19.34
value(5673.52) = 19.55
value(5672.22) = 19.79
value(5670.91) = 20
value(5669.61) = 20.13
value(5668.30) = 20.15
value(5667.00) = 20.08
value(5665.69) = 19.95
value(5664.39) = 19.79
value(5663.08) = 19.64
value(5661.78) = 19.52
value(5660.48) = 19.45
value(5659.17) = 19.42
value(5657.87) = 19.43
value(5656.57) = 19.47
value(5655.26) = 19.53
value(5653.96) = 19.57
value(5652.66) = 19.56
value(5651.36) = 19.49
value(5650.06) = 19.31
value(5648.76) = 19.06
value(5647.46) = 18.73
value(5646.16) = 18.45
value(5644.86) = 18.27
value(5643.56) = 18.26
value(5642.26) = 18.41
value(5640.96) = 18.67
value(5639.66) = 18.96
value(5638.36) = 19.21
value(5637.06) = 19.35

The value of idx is 1.90 Angstrom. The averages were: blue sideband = 19.7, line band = 18.8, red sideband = 19.6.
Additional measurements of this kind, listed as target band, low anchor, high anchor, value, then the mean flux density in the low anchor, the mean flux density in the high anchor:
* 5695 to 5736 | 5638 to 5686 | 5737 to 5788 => 0.98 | 19.3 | 20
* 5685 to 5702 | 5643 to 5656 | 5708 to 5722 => -0.37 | 19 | 18.7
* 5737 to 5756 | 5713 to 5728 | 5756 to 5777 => -0.81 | 19.6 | 19.7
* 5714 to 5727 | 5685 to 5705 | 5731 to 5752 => 0.13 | 19.1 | 20.5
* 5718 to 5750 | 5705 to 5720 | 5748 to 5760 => -2.00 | 18.3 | 19.9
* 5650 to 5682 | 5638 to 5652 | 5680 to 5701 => -1.00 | 18.8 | 19.2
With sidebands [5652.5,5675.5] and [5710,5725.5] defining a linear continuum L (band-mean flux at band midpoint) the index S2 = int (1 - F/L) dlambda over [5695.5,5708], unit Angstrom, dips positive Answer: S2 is 0.5 Angstrom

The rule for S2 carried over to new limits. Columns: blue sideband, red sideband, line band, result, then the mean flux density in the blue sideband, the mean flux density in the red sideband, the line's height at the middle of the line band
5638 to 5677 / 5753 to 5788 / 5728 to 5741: -0.5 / 19.3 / 19.7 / 19.6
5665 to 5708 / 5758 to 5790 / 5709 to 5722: 0.4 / 19.2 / 19.7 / 19.3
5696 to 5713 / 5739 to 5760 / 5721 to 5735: -0.6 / 18.3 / 20.2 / 19.3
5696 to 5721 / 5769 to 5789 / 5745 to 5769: -0.7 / 18.6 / 19.7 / 19.3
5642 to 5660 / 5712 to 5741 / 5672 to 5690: 0.2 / 19.1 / 19.9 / 19.4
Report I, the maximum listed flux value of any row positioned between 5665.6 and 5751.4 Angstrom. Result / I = 20.8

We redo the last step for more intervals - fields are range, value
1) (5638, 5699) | 20.15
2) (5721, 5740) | 20.76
